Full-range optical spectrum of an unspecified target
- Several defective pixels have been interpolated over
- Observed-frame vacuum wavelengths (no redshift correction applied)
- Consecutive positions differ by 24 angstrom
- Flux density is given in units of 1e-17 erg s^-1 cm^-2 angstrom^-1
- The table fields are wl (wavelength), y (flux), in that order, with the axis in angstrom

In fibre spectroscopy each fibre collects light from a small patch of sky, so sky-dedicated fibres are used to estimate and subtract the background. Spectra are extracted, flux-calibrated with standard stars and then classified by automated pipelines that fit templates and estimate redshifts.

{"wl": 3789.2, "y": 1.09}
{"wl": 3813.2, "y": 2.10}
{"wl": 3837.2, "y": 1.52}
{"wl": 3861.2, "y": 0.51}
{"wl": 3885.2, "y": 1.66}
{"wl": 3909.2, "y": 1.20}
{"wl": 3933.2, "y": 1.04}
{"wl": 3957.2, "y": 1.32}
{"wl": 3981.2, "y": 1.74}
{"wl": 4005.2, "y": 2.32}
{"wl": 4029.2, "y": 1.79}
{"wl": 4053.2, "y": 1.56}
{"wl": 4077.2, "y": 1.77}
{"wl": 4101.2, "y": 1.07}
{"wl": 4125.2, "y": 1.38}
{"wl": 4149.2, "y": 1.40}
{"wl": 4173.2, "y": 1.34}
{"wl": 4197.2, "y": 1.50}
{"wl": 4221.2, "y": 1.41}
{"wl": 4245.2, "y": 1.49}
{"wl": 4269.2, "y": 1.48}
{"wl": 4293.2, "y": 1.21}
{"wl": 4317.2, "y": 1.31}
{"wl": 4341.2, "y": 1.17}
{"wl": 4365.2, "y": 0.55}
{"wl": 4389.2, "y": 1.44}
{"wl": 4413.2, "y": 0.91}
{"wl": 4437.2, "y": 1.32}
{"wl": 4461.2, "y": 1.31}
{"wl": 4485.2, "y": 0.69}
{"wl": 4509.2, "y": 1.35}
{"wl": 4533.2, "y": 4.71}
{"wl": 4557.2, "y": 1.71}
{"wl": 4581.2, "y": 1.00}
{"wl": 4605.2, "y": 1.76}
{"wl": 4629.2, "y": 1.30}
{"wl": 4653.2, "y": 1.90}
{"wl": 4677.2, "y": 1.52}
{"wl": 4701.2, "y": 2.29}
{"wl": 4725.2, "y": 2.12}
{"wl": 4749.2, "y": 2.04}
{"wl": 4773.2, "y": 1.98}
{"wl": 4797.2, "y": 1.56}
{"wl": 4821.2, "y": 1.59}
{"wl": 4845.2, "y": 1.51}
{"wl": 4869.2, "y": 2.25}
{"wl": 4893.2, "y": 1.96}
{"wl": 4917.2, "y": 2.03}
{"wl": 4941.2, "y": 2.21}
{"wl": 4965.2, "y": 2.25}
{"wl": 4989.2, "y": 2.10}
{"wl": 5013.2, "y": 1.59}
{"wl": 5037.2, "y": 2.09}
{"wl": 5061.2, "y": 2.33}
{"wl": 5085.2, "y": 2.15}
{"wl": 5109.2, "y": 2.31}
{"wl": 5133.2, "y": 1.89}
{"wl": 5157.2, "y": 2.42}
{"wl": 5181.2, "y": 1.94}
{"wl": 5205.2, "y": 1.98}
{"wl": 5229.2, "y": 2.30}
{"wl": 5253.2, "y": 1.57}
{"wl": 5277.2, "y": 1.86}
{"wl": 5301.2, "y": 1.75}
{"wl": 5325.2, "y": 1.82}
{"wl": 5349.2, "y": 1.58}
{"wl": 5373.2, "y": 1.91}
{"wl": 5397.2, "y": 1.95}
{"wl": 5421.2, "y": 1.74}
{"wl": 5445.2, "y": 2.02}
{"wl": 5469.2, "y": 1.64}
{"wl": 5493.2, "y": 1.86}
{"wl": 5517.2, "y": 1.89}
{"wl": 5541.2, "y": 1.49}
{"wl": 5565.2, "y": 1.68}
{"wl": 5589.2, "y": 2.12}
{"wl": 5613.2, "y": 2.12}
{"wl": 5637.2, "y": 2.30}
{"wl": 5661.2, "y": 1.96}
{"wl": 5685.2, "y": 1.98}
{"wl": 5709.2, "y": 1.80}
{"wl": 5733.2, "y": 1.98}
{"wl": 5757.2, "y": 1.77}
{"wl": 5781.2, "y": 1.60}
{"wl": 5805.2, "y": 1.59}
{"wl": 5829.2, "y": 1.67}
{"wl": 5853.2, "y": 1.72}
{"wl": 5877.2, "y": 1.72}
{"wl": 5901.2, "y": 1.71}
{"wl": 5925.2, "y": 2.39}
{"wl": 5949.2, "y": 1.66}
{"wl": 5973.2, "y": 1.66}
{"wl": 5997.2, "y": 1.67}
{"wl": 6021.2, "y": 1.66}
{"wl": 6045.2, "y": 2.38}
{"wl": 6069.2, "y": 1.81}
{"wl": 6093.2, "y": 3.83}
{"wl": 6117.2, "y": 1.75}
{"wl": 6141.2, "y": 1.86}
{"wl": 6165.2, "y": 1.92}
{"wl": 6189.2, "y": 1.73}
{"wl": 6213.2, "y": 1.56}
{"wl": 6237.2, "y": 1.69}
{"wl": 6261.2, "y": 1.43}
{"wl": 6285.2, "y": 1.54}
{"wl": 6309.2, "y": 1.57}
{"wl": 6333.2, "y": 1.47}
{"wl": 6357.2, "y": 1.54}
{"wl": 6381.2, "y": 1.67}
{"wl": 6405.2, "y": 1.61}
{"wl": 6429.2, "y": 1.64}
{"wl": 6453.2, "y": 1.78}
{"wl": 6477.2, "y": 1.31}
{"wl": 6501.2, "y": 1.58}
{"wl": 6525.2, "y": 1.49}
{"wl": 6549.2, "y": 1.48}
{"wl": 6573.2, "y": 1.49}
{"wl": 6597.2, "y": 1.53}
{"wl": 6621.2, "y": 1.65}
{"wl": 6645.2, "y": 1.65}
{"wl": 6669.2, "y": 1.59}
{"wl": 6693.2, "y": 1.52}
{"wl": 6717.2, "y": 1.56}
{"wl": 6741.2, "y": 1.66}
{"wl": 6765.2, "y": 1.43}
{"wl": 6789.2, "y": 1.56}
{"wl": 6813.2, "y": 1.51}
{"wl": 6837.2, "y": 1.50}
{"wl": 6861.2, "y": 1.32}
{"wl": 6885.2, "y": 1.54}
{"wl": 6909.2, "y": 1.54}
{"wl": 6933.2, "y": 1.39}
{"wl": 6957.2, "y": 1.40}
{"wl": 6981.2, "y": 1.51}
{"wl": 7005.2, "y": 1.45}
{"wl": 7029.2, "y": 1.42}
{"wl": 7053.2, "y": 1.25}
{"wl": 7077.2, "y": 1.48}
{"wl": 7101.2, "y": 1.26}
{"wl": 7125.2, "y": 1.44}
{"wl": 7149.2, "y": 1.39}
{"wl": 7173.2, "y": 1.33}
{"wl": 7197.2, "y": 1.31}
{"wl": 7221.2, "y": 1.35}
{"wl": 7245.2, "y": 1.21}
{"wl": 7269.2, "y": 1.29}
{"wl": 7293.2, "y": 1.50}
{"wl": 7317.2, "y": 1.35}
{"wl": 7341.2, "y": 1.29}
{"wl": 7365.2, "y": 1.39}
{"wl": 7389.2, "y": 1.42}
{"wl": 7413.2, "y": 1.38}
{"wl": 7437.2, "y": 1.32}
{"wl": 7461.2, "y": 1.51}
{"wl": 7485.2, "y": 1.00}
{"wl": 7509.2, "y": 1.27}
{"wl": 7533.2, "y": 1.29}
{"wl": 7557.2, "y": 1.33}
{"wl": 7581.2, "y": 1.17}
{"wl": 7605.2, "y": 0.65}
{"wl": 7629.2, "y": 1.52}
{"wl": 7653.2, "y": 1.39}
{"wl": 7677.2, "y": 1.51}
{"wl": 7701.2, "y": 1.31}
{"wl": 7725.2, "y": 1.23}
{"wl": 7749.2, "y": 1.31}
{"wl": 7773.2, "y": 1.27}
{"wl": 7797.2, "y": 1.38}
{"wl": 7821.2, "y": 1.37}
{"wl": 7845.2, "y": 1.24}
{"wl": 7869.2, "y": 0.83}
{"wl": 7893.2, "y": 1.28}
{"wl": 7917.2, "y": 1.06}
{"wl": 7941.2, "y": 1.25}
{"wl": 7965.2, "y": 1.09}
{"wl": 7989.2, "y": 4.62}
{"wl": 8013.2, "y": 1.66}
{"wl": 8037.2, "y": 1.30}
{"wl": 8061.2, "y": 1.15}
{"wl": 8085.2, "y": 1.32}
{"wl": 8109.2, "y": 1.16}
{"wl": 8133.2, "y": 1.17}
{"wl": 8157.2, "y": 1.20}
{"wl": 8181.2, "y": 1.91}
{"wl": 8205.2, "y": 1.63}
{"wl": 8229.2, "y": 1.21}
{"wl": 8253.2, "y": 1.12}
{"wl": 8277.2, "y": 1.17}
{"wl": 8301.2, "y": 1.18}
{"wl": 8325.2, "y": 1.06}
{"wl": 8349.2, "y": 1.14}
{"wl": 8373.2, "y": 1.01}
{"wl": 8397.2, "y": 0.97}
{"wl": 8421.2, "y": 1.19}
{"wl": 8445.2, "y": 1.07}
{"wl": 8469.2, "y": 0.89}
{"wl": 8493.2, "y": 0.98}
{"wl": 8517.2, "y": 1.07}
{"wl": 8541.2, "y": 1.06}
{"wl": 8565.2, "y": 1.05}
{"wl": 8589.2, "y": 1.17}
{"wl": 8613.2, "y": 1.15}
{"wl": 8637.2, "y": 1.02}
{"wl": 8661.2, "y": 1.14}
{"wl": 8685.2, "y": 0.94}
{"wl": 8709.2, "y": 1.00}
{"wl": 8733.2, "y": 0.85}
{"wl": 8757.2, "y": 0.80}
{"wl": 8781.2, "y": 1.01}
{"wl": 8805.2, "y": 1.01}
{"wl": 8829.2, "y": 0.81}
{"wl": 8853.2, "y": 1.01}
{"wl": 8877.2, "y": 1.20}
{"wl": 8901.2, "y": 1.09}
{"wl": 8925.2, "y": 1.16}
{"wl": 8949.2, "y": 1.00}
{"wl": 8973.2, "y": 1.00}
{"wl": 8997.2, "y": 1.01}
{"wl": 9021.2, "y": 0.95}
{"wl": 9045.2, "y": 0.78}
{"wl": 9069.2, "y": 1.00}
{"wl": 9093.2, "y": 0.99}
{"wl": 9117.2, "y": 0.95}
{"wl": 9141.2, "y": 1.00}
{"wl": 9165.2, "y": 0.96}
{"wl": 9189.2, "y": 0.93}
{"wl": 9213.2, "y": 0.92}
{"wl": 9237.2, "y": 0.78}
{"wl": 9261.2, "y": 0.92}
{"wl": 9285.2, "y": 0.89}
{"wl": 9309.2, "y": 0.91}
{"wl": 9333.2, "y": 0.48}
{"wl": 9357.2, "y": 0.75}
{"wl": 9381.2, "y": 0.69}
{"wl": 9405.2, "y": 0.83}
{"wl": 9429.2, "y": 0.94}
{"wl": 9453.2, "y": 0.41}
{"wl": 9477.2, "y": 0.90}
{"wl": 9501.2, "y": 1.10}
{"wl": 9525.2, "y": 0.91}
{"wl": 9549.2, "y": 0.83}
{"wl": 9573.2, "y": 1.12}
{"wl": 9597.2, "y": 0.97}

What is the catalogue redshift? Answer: 0.22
